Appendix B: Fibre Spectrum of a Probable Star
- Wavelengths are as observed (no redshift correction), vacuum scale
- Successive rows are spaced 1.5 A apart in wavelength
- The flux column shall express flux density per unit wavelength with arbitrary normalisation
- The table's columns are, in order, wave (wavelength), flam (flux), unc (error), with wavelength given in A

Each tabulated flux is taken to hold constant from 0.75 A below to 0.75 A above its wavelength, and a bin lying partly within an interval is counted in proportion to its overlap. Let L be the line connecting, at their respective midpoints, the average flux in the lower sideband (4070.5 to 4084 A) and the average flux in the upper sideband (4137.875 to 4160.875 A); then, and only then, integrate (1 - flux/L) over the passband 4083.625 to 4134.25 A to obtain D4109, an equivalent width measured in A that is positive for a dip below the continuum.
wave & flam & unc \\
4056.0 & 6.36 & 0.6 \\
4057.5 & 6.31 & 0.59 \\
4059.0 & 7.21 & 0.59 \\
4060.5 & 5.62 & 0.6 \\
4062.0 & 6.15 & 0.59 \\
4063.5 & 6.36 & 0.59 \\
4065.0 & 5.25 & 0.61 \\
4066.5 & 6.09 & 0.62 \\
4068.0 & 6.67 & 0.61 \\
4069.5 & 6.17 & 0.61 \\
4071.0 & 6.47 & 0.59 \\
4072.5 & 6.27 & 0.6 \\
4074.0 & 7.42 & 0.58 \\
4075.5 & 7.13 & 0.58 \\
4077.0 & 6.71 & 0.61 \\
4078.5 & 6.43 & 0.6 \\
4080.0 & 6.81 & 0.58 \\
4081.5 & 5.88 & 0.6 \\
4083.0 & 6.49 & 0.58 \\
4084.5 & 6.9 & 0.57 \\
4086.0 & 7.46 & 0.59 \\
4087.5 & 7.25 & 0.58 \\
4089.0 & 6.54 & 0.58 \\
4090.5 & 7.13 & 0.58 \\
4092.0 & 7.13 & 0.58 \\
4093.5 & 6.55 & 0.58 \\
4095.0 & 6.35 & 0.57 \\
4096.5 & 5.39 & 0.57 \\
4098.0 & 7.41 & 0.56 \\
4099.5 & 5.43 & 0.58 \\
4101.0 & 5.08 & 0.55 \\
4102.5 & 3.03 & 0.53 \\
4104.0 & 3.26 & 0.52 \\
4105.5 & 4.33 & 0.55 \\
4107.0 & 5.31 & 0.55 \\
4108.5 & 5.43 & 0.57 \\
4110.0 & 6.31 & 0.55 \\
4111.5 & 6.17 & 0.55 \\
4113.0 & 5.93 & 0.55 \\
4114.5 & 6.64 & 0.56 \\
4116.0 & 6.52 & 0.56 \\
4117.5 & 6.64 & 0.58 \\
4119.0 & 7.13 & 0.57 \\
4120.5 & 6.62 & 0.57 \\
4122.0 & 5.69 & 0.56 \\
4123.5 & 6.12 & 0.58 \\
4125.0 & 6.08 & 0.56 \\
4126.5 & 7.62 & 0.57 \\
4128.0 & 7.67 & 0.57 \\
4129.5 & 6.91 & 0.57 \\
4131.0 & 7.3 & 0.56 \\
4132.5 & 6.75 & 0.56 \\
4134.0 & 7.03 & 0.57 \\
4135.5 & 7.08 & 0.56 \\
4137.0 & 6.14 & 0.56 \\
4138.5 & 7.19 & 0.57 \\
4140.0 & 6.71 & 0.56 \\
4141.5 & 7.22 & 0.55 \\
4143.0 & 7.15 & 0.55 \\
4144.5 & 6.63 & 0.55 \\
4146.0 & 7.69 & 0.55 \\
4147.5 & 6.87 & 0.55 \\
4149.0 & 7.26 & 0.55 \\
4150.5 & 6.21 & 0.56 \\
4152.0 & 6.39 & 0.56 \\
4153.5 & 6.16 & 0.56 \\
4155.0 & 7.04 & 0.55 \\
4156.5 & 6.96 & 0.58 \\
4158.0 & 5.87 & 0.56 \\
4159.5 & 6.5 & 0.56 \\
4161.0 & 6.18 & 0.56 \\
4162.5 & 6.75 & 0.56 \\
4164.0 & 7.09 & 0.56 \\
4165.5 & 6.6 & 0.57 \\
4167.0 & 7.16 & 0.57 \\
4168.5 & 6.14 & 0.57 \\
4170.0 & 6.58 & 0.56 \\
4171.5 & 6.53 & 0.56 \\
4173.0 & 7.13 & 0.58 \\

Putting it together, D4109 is 3.3 A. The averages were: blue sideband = 6.63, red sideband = 6.77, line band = 6.26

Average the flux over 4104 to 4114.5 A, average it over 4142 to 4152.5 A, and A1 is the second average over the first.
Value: 1.26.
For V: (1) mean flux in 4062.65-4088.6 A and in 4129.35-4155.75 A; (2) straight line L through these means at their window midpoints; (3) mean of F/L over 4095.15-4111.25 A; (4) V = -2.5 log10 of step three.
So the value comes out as 0.279 mag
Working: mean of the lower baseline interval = 6.57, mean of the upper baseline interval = 6.87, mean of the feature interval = 5.18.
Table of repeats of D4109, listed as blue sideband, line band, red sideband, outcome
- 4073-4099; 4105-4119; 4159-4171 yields 1.4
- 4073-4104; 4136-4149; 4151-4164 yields -1.0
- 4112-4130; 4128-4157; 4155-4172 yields -1.3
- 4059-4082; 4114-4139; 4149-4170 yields -1.0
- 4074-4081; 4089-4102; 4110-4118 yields 0.7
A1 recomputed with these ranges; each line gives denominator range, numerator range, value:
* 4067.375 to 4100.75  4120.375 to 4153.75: 1.03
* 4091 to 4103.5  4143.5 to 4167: 1.16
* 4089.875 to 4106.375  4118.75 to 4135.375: 1.23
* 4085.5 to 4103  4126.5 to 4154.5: 1.11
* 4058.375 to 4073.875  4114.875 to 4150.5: 1.09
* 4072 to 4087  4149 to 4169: 0.97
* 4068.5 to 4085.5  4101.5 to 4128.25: 0.89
